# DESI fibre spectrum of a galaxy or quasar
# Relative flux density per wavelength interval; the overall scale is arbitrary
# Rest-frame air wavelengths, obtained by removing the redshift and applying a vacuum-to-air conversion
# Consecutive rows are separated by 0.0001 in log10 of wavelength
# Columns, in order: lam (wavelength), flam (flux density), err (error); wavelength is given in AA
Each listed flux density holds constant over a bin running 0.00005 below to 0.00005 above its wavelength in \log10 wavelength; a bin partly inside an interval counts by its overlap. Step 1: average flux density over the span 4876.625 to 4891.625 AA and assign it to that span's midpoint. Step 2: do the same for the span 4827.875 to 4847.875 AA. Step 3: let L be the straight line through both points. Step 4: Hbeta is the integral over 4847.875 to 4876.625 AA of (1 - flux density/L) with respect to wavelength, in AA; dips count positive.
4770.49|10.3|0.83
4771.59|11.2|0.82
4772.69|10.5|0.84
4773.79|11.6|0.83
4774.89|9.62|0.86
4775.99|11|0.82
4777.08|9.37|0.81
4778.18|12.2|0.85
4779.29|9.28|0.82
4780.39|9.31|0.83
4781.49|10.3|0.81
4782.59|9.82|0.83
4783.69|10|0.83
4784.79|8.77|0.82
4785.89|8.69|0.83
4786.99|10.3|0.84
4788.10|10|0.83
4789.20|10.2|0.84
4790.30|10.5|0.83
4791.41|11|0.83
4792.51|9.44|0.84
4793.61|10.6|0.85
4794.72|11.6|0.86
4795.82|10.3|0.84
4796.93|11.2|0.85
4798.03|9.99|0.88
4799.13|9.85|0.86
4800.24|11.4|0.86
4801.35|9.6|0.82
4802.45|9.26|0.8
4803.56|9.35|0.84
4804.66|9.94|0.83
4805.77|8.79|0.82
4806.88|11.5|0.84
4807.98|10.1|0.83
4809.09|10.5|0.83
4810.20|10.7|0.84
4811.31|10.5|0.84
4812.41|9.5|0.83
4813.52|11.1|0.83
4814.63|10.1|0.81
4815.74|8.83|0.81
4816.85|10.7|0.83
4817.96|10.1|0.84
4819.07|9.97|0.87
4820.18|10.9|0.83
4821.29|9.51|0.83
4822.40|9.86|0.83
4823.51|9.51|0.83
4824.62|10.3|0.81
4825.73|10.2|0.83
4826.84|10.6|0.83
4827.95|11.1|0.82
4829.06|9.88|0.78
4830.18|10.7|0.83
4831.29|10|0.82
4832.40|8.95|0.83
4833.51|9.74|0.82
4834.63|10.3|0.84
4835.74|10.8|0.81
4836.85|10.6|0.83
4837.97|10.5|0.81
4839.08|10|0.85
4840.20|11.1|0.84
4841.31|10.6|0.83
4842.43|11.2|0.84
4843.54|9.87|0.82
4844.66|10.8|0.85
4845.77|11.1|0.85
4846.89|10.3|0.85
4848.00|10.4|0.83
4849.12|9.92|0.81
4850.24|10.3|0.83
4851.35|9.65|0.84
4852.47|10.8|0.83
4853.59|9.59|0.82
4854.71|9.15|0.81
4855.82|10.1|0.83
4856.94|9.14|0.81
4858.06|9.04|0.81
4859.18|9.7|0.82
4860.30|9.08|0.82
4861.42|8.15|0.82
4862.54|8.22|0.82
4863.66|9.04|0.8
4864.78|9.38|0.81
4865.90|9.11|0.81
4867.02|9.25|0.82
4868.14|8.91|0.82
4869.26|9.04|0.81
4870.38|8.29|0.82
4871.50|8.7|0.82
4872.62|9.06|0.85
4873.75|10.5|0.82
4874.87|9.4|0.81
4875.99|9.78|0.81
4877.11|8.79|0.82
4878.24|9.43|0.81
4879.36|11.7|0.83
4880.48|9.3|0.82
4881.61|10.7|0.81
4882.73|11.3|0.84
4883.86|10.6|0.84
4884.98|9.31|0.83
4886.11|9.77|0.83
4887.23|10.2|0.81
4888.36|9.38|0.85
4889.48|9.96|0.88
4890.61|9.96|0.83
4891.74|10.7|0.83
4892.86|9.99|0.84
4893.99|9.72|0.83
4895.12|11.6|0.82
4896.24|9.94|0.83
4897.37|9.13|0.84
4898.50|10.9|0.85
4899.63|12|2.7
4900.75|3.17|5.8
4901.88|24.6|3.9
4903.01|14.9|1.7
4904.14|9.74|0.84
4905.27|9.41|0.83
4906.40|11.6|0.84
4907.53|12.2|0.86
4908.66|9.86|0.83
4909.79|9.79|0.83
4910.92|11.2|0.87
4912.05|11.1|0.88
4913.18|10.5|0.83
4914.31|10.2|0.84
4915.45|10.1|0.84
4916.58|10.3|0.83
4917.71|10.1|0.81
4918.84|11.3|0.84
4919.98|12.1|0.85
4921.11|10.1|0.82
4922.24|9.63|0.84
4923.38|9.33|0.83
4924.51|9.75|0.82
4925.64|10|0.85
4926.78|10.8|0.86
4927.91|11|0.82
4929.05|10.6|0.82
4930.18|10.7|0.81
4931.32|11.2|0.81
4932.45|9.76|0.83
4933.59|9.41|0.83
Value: 2.4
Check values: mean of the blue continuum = 10.4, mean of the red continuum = 10.1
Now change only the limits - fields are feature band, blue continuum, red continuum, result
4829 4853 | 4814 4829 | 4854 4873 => -1.8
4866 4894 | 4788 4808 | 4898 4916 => 3.4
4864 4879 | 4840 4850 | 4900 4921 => 2.2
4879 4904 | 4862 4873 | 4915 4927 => -3.4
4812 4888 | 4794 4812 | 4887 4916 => 4.6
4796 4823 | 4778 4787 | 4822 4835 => -0.5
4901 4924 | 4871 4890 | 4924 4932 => -2.1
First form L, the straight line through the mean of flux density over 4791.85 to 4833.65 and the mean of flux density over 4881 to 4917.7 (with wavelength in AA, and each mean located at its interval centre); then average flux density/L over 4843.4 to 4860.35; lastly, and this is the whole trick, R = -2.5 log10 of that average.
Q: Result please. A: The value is 0.05 mag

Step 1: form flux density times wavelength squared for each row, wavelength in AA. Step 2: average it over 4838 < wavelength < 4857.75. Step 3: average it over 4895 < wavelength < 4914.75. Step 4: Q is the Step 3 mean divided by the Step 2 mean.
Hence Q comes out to 1.1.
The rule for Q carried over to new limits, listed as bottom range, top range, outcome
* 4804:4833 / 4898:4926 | 1.12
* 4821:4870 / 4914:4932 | 1.09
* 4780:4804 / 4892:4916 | 1.15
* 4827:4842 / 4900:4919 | 1.12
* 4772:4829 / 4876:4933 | 1.08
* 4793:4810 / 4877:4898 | 1.02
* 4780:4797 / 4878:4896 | 1.06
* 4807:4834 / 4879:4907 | 1.09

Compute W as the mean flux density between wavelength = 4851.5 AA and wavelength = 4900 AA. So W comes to 9.71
